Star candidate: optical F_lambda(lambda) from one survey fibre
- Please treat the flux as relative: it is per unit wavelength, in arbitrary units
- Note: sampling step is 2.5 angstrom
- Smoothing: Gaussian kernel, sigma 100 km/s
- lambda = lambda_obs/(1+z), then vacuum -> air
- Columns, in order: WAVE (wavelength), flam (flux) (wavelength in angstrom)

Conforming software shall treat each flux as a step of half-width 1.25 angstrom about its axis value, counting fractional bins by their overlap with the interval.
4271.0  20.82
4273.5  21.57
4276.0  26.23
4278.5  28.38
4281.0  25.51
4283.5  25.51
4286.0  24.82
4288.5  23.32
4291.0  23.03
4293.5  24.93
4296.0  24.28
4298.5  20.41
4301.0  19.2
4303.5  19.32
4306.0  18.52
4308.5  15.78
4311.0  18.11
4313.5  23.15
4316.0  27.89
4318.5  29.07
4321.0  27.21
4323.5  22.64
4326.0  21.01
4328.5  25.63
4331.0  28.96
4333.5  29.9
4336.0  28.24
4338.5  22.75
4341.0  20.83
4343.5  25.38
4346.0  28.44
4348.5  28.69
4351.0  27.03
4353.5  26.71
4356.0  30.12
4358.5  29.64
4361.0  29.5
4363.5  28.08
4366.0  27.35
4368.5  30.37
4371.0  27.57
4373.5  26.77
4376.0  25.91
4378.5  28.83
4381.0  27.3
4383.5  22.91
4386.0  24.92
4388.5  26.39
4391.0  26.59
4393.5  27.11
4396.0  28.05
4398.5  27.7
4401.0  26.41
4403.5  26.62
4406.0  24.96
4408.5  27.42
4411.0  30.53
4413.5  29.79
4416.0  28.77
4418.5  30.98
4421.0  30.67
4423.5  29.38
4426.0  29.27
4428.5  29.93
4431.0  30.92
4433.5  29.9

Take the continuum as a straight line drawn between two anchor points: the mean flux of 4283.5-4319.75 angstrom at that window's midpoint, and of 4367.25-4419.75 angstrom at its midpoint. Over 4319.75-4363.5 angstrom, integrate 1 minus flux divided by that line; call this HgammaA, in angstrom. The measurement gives -3.7 angstrom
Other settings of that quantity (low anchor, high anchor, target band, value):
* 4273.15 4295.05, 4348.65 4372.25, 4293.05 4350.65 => 5.99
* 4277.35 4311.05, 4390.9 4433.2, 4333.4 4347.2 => -0.44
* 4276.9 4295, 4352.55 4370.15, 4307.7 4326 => 2.21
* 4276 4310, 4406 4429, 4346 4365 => -1.82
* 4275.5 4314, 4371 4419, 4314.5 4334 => -2.06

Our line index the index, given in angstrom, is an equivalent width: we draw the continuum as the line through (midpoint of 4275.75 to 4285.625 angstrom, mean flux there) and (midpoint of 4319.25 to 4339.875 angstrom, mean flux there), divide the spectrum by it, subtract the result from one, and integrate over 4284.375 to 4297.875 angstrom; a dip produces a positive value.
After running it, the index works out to 1.2 angstrom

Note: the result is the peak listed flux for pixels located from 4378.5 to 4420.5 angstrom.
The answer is 30.98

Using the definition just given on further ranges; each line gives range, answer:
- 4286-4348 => 29.9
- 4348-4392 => 30.37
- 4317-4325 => 29.07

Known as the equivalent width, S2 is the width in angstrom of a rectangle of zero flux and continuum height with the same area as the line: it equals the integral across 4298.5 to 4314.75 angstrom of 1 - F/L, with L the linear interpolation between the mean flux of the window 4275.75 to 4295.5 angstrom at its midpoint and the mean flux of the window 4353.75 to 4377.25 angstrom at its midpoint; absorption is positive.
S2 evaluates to 4.3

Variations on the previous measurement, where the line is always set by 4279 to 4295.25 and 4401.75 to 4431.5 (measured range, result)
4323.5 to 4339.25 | 0.2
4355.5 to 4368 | -0.8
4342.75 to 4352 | -0.3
